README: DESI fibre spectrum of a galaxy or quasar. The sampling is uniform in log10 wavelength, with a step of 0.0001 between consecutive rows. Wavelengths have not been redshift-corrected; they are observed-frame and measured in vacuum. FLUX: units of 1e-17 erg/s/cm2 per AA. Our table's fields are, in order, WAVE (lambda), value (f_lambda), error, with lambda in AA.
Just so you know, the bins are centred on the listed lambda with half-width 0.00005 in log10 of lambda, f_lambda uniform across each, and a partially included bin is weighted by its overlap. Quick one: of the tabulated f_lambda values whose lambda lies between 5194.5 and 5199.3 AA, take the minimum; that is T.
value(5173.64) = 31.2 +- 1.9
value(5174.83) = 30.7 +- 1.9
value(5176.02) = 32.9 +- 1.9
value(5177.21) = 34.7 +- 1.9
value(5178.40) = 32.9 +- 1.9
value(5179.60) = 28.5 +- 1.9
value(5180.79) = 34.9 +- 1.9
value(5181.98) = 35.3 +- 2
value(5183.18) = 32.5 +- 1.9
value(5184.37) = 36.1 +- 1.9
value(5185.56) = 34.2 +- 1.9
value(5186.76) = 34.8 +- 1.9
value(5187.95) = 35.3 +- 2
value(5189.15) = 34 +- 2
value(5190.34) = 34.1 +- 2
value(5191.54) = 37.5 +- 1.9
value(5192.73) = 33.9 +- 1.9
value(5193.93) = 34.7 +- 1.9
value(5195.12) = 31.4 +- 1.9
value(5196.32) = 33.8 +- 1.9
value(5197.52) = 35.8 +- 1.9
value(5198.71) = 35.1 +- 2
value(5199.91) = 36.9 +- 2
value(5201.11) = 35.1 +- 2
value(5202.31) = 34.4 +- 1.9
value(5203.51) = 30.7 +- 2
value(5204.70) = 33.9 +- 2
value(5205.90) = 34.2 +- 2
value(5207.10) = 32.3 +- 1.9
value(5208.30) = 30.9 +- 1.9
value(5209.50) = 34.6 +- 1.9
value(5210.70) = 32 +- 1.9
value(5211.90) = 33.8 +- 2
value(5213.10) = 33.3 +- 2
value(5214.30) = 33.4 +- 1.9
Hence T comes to 31.4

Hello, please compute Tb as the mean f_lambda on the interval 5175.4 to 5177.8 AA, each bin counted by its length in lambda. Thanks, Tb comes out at 33.8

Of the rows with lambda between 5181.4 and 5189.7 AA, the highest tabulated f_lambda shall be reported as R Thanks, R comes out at 36.1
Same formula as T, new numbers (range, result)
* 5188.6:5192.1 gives 34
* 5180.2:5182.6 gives 34.9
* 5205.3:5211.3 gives 30.9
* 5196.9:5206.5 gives 30.7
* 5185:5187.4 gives 34.2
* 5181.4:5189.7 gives 32.5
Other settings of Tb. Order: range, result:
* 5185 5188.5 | 34.8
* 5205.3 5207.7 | 33.2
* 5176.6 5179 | 33.8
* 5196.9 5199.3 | 35.5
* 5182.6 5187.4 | 34.5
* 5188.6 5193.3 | 34.9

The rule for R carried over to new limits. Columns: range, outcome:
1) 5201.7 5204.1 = 34.4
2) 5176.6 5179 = 34.7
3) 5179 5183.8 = 35.3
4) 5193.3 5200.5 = 36.9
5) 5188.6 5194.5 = 37.5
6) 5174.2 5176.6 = 32.9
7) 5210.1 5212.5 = 33.8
